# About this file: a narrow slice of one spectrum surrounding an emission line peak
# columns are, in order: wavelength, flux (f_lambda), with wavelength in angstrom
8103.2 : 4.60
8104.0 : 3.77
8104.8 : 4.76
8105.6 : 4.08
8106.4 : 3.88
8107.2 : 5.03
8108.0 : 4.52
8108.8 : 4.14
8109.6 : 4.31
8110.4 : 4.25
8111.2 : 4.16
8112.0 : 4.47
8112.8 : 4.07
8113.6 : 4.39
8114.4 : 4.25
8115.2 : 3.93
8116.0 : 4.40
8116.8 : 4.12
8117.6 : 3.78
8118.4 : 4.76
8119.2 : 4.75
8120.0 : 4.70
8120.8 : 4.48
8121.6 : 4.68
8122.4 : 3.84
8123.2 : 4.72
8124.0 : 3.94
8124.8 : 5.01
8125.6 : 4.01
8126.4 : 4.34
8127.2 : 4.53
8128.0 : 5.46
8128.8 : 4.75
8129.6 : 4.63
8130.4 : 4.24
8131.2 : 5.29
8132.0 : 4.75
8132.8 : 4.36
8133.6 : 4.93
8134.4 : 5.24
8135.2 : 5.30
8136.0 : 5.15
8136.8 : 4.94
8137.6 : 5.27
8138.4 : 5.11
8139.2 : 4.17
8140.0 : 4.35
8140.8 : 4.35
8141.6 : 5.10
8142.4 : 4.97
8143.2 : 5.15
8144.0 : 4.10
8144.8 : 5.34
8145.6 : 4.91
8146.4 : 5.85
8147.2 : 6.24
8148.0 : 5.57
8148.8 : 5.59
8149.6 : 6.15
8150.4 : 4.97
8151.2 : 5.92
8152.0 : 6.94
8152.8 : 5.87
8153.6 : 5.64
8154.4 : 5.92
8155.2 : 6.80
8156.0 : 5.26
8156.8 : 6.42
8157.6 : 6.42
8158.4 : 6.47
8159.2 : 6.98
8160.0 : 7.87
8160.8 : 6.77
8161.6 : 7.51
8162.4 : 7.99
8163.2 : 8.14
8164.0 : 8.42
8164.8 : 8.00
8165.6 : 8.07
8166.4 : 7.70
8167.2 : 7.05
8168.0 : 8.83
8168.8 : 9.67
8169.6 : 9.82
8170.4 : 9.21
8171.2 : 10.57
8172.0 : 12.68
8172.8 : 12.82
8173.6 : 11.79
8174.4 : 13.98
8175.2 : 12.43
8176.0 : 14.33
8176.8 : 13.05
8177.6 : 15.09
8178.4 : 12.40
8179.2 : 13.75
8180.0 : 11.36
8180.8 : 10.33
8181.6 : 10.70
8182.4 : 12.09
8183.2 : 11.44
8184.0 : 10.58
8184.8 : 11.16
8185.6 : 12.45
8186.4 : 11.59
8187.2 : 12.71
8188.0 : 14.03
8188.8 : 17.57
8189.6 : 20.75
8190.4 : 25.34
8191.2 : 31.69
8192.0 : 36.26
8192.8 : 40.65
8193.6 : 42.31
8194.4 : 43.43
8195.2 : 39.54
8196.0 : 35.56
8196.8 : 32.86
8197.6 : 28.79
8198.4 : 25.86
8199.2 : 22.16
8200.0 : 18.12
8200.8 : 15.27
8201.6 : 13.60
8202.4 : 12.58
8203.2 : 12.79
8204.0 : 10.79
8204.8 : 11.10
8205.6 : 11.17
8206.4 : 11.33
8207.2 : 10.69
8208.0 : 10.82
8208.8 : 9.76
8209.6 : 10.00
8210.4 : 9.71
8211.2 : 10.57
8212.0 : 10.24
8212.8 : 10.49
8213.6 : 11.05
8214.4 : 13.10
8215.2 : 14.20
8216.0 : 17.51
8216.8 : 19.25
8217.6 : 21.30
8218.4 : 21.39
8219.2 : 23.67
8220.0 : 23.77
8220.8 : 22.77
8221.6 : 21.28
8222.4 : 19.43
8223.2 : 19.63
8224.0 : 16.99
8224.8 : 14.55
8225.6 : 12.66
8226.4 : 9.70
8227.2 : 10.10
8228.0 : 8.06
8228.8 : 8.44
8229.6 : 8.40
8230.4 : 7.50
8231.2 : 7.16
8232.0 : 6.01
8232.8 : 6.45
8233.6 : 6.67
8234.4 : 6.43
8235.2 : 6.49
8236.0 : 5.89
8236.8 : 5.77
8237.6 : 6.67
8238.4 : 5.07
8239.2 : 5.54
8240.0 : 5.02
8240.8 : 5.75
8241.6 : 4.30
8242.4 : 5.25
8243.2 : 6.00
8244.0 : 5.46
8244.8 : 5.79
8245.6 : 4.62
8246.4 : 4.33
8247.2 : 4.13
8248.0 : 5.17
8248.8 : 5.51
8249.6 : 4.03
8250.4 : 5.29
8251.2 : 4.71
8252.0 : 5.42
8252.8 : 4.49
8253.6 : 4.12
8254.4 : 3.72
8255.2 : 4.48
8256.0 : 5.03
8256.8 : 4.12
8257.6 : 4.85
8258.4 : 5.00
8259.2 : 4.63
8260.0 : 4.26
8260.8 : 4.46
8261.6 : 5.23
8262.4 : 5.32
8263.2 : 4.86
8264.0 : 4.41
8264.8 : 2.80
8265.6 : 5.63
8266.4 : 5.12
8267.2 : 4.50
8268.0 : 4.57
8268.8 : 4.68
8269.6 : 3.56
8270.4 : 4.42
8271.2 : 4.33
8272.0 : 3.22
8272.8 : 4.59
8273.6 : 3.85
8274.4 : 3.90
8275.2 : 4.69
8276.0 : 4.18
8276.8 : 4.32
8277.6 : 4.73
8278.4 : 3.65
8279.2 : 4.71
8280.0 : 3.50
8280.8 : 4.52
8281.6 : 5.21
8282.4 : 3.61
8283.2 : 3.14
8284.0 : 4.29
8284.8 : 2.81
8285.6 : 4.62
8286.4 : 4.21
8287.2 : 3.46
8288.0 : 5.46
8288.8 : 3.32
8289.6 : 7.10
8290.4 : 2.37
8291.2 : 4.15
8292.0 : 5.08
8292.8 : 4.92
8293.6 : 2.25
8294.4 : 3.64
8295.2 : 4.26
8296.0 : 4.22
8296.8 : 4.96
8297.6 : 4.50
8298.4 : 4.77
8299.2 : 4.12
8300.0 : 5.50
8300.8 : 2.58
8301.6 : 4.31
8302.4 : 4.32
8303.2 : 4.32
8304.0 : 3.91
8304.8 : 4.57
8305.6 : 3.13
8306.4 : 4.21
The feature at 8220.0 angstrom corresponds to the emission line [N II]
